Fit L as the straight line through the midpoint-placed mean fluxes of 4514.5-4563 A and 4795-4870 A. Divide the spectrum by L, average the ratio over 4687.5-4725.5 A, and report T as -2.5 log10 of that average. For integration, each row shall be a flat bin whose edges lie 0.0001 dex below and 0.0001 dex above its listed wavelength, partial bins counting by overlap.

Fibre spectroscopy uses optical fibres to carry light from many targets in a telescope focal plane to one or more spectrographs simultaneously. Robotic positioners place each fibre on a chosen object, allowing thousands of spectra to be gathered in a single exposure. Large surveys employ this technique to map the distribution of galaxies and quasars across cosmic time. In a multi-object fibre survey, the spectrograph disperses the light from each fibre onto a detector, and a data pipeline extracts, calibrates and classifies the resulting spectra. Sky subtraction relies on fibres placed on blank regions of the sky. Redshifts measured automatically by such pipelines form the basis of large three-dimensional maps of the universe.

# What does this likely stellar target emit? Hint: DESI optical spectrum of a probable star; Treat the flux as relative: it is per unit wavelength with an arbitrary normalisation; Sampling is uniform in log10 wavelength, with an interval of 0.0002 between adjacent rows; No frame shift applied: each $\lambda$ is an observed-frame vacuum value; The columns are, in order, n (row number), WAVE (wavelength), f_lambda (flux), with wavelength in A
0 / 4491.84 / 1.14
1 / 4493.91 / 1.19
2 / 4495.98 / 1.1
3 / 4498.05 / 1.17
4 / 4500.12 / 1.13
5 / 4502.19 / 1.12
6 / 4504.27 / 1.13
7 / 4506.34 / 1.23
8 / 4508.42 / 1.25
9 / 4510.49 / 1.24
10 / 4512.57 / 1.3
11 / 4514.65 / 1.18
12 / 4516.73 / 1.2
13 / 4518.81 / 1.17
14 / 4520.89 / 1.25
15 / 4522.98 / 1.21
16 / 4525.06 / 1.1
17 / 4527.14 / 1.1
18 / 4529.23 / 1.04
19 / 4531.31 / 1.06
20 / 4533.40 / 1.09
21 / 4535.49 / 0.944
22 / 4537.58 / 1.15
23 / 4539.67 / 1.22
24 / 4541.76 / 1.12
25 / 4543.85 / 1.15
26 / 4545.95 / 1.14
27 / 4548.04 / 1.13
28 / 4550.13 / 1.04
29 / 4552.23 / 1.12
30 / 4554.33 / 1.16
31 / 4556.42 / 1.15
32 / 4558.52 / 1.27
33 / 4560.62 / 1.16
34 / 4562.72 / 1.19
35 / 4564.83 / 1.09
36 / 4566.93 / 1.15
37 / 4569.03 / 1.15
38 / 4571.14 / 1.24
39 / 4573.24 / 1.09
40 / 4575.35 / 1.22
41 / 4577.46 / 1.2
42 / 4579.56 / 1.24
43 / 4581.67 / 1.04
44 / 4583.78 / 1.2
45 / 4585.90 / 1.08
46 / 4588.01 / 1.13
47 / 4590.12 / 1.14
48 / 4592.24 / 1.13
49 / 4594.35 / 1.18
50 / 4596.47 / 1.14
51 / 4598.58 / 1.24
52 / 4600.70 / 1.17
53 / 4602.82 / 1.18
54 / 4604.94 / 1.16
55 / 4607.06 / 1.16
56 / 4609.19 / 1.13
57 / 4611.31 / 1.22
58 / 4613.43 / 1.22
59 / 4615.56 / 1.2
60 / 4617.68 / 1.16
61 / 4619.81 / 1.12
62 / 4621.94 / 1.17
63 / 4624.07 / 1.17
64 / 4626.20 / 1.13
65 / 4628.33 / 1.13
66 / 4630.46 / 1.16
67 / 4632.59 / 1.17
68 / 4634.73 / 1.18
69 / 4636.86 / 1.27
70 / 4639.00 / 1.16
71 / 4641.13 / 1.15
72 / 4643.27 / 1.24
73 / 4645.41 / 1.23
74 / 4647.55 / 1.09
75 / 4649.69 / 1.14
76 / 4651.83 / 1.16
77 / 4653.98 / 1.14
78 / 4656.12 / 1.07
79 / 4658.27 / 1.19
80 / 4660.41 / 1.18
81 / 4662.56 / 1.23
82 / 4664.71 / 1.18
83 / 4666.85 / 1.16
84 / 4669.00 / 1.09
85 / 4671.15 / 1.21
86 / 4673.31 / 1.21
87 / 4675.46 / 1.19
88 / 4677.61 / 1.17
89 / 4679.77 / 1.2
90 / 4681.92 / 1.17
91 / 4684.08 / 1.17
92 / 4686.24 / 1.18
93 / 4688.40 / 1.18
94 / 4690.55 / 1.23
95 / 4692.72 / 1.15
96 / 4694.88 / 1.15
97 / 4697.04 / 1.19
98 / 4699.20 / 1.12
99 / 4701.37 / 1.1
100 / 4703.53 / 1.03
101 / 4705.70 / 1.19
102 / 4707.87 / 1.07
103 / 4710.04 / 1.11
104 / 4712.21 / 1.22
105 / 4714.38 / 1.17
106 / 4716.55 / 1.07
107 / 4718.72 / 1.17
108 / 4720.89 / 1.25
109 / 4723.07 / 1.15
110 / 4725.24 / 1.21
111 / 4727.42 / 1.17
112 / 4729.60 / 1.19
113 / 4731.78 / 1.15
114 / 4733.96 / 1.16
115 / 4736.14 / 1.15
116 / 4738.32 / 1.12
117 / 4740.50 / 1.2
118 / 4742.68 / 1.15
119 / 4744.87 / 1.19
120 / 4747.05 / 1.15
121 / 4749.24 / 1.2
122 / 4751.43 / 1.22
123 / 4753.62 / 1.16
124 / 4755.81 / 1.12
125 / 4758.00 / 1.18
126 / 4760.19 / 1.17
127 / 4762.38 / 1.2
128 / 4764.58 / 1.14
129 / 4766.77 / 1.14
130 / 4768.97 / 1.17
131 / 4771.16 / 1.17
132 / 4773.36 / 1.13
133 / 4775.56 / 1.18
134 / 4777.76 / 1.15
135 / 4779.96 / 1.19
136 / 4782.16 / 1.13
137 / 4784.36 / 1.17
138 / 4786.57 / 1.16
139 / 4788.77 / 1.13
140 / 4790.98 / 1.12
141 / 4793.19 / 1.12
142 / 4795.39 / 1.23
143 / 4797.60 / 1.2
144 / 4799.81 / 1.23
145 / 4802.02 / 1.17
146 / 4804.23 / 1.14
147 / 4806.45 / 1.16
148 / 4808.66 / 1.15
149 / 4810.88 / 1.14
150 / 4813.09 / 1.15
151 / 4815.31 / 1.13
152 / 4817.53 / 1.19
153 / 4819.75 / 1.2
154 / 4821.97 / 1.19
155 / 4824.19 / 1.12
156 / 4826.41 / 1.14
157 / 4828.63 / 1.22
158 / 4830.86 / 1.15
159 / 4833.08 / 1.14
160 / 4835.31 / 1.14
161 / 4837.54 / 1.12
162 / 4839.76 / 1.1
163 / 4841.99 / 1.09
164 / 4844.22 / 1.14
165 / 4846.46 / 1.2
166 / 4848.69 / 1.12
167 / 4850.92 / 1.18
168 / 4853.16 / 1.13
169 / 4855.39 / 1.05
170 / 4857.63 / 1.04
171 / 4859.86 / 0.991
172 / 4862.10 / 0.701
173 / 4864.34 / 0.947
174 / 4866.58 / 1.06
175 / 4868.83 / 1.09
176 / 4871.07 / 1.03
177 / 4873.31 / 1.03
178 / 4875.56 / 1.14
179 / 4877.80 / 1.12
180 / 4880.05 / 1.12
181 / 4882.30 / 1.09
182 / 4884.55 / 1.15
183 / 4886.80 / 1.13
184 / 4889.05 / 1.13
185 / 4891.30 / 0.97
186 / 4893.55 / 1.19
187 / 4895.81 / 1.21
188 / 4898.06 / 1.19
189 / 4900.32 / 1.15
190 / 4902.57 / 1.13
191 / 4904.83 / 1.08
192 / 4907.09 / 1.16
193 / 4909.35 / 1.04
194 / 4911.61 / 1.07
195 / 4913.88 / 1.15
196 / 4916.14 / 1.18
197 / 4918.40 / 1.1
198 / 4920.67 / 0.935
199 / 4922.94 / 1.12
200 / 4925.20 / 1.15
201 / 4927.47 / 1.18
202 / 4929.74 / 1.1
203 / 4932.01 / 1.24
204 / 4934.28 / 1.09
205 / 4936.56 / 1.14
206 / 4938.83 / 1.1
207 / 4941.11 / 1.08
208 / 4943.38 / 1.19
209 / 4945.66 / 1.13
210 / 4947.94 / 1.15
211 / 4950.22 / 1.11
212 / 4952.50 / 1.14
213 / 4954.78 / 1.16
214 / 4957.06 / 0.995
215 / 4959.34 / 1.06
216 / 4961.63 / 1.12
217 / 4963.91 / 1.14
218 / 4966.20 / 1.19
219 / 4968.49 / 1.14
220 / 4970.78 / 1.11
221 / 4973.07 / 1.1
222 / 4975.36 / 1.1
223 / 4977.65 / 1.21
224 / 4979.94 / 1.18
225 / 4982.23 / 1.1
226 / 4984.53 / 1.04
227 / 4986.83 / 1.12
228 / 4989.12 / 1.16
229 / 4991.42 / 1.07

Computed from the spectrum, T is -0.02 mag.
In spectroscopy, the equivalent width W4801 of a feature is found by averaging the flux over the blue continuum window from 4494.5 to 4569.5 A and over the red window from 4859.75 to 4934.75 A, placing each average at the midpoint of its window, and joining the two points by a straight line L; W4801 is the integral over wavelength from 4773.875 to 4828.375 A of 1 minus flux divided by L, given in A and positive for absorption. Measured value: -2.6 A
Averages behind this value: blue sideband 1.15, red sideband 1.09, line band 1.16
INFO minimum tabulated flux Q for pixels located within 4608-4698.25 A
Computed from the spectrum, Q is 1.07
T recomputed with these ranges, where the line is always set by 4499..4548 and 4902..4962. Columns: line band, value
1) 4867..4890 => 0.02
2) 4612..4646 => -0.03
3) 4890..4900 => -0.02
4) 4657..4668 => -0.04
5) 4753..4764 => -0.03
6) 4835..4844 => 0.01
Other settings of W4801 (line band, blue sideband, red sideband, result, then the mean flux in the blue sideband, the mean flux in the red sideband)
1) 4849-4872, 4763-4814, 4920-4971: 2.4 A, 1.16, 1.12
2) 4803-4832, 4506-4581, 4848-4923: -1.6 A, 1.16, 1.09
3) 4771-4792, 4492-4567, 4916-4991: -0.3 A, 1.15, 1.12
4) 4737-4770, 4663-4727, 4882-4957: -0.4 A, 1.16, 1.12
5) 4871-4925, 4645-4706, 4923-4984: 1.2 A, 1.16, 1.13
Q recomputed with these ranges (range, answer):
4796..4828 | 1.12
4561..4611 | 1.04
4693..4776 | 1.03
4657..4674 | 1.09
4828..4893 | 0.701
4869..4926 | 0.935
